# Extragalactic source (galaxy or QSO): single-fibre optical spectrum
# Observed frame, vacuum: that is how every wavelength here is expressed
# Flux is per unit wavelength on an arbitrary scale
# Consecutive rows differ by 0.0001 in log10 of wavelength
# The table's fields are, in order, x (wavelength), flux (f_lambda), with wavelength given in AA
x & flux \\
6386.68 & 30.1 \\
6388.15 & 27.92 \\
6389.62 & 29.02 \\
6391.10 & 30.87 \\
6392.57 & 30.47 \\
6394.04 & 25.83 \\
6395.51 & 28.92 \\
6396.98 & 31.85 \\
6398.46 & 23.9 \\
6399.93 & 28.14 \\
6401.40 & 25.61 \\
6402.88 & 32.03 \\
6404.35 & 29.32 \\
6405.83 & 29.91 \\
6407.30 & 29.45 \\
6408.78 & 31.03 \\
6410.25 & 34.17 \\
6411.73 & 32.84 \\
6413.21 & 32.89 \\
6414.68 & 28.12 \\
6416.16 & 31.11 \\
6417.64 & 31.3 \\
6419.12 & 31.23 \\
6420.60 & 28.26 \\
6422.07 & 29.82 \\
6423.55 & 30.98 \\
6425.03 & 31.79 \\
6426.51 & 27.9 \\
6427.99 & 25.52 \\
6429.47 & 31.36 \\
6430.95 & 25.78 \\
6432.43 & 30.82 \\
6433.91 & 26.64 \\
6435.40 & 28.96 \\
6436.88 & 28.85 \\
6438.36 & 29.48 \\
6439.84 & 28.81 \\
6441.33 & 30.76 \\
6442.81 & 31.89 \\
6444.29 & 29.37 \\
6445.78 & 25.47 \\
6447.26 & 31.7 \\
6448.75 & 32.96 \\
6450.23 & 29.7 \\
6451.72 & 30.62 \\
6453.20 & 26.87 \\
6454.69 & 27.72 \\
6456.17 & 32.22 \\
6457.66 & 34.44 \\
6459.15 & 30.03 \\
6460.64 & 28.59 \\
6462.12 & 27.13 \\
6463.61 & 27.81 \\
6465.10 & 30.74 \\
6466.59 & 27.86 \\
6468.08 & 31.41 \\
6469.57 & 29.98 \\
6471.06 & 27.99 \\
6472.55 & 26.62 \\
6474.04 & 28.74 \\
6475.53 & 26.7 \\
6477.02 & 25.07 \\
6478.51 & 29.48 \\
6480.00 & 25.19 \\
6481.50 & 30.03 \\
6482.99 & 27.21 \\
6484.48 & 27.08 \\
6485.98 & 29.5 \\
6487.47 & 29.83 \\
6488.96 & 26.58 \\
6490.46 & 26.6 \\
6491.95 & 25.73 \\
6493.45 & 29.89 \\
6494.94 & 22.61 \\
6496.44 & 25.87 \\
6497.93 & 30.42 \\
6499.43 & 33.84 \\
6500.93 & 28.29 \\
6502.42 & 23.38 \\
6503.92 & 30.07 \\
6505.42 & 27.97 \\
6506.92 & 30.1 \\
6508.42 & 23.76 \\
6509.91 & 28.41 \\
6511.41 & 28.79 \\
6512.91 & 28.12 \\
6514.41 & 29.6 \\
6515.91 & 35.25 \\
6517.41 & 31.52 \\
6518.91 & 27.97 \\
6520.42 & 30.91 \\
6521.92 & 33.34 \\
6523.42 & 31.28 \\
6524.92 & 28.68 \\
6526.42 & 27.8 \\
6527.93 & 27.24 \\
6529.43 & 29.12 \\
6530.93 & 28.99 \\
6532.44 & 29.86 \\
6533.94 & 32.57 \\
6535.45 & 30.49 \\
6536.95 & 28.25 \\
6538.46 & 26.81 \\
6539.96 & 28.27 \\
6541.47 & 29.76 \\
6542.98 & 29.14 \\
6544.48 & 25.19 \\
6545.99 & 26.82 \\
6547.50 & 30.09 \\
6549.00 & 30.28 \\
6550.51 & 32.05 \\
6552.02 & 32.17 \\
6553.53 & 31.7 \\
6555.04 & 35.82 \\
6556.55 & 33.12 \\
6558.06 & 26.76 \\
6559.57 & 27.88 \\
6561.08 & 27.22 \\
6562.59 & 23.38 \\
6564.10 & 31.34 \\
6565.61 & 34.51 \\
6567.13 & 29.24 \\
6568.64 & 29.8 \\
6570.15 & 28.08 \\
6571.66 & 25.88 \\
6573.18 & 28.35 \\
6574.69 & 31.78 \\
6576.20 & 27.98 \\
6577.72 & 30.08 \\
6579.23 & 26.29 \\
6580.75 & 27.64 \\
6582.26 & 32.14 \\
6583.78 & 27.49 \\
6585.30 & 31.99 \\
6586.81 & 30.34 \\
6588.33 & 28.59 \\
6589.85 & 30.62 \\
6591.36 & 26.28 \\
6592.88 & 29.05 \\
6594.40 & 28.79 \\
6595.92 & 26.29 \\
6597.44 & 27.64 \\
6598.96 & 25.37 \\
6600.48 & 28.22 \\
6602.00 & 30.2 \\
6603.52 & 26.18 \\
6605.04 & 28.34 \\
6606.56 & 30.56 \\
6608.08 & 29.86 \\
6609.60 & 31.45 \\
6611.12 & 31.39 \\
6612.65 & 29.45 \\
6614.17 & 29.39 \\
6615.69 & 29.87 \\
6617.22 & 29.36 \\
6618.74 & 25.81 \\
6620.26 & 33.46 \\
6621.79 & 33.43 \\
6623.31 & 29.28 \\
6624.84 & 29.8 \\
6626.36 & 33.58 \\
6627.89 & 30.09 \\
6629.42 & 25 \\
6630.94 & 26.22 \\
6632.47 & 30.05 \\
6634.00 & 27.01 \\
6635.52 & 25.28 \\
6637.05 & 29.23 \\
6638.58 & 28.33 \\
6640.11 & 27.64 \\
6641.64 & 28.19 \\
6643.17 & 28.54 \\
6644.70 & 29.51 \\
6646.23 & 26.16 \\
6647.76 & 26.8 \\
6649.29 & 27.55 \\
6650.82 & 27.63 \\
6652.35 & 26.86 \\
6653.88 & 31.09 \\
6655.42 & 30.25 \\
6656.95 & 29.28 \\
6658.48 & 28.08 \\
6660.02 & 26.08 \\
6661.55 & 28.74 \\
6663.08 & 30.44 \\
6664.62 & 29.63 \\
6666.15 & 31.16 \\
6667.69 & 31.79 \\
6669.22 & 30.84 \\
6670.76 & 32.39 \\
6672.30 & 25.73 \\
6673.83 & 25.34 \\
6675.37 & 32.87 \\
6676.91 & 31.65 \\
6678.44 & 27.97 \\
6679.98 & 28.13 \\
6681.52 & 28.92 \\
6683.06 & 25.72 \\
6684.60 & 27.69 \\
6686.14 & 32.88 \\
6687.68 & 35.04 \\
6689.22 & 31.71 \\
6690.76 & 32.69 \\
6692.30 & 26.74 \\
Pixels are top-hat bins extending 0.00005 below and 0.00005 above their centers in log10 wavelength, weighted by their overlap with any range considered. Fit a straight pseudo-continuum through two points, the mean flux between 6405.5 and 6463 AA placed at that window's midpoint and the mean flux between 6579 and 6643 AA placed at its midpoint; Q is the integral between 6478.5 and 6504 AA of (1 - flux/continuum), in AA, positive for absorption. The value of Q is 1.6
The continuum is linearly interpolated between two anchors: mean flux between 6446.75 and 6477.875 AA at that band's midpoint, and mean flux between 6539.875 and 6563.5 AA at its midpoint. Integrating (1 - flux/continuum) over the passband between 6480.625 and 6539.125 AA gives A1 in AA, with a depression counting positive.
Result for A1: 1.04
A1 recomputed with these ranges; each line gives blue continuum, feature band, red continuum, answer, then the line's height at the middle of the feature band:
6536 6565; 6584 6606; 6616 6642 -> 0.5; 29.1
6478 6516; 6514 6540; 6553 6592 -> -1.2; 28.6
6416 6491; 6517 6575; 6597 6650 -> -1.2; 28.9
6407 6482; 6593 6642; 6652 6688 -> 1.0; 29.5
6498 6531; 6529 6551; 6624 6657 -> 0.0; 29.1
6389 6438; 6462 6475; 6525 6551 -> 0.2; 29.3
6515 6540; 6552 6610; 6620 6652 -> 0.3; 29.3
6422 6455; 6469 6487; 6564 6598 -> 0.9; 29.2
